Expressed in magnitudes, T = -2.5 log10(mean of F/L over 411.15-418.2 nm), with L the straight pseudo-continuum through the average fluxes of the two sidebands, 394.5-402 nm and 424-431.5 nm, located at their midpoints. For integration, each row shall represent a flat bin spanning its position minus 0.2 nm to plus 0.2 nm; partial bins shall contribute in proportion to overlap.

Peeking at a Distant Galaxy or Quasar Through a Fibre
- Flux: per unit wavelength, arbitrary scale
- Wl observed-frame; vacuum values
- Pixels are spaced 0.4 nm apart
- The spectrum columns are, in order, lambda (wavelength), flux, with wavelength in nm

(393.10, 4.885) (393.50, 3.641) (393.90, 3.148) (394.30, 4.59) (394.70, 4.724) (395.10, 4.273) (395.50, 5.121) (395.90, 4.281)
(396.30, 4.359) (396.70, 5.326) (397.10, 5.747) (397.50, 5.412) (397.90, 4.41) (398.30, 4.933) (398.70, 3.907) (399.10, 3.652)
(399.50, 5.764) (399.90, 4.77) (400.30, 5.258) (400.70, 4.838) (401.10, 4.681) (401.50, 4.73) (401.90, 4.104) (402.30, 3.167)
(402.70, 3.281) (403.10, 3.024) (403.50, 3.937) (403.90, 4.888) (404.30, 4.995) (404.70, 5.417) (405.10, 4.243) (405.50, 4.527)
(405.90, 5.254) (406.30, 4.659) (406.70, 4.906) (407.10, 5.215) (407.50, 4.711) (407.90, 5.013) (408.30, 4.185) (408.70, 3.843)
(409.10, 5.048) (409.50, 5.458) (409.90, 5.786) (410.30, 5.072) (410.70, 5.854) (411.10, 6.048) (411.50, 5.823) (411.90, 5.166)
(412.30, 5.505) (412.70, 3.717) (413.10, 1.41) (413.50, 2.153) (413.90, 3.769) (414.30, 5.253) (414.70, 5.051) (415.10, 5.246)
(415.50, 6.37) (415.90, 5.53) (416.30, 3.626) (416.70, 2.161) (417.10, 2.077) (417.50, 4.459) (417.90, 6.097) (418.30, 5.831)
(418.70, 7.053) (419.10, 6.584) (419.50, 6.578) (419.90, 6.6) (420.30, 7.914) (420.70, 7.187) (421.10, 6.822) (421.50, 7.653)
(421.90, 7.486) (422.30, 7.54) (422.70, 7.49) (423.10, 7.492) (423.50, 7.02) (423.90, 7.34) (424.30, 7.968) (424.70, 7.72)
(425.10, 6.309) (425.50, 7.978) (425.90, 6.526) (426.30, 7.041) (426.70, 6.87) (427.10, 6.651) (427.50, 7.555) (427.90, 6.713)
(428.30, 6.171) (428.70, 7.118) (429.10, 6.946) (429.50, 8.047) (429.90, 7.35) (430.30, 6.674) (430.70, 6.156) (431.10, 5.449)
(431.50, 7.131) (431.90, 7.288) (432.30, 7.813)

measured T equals 0.34 mag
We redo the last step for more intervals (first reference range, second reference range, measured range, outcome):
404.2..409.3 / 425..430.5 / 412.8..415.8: 0.31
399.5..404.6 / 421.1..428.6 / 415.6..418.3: 0.42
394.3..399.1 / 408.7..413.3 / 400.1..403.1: 0.14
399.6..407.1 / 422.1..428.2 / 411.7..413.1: 0.29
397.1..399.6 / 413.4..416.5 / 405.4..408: -0.04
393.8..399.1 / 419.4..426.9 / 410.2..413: 0.18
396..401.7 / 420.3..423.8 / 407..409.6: 0.23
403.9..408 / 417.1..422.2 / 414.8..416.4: 0.14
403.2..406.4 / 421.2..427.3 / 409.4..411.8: -0.04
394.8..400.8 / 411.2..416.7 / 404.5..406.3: -0.05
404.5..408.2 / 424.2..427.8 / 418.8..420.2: -0.05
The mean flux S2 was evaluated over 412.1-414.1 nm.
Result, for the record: 3.31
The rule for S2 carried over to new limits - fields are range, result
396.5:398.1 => 5.22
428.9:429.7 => 7.5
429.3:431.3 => 6.74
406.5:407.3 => 5.06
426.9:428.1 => 6.97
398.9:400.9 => 4.86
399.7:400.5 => 5.01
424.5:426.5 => 7.11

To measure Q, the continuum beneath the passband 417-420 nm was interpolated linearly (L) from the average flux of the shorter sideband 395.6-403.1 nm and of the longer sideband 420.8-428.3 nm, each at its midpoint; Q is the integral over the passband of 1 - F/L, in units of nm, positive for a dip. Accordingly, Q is 0.38 nm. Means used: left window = 4.56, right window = 7.2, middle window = 5.75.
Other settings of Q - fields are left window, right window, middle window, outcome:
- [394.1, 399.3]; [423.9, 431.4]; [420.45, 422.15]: -0.21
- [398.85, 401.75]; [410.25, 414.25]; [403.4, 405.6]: -0.02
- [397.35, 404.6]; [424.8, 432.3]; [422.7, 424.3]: -0.23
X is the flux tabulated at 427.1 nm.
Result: 6.651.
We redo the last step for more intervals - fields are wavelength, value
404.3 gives 4.995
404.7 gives 5.417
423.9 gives 7.34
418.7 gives 7.053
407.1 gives 5.215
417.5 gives 4.459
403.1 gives 3.024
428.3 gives 6.171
